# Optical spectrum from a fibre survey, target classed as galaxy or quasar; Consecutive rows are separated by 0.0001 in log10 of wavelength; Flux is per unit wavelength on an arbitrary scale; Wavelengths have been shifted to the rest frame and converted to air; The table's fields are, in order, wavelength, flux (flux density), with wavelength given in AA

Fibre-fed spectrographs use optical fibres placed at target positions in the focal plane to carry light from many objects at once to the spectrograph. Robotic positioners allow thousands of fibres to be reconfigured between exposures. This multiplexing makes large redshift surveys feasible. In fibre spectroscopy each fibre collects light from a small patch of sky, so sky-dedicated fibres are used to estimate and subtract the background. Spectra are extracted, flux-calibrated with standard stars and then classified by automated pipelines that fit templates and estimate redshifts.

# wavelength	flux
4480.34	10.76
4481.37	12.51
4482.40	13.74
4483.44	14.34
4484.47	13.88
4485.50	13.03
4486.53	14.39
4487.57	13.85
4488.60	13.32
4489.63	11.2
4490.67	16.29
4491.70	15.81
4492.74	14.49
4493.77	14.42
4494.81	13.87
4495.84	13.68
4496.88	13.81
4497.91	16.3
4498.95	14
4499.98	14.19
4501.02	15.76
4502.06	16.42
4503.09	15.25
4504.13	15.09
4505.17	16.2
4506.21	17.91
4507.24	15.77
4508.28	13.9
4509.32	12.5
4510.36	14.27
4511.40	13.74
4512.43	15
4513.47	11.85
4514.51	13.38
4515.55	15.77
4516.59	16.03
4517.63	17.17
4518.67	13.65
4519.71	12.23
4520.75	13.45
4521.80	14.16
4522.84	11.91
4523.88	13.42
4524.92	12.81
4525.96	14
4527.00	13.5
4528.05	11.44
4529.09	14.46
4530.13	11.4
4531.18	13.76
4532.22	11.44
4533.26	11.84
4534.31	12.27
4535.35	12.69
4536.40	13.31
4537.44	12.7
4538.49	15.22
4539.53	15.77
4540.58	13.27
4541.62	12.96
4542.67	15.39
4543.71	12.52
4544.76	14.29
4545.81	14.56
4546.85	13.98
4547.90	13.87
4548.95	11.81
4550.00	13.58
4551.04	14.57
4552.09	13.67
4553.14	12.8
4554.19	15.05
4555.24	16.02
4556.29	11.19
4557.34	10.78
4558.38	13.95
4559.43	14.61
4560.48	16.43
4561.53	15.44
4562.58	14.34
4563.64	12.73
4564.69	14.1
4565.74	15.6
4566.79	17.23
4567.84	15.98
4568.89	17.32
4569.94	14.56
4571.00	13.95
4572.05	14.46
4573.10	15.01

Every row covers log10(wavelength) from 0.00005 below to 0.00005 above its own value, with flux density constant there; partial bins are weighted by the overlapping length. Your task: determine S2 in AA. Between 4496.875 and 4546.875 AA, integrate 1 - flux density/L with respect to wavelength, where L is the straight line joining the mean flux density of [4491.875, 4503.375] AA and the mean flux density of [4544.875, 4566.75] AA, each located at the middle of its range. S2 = 1.6 AA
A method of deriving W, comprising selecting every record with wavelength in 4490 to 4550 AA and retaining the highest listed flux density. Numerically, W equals 17.91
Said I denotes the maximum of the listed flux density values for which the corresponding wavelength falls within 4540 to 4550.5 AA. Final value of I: 15.39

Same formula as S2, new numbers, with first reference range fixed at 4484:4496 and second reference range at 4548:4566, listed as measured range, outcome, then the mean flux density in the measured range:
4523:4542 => 1.1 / 13.1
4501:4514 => -0.8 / 14.9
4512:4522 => -0.2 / 14.3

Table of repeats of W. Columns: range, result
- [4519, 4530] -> 14.46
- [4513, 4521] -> 17.17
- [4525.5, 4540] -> 15.77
